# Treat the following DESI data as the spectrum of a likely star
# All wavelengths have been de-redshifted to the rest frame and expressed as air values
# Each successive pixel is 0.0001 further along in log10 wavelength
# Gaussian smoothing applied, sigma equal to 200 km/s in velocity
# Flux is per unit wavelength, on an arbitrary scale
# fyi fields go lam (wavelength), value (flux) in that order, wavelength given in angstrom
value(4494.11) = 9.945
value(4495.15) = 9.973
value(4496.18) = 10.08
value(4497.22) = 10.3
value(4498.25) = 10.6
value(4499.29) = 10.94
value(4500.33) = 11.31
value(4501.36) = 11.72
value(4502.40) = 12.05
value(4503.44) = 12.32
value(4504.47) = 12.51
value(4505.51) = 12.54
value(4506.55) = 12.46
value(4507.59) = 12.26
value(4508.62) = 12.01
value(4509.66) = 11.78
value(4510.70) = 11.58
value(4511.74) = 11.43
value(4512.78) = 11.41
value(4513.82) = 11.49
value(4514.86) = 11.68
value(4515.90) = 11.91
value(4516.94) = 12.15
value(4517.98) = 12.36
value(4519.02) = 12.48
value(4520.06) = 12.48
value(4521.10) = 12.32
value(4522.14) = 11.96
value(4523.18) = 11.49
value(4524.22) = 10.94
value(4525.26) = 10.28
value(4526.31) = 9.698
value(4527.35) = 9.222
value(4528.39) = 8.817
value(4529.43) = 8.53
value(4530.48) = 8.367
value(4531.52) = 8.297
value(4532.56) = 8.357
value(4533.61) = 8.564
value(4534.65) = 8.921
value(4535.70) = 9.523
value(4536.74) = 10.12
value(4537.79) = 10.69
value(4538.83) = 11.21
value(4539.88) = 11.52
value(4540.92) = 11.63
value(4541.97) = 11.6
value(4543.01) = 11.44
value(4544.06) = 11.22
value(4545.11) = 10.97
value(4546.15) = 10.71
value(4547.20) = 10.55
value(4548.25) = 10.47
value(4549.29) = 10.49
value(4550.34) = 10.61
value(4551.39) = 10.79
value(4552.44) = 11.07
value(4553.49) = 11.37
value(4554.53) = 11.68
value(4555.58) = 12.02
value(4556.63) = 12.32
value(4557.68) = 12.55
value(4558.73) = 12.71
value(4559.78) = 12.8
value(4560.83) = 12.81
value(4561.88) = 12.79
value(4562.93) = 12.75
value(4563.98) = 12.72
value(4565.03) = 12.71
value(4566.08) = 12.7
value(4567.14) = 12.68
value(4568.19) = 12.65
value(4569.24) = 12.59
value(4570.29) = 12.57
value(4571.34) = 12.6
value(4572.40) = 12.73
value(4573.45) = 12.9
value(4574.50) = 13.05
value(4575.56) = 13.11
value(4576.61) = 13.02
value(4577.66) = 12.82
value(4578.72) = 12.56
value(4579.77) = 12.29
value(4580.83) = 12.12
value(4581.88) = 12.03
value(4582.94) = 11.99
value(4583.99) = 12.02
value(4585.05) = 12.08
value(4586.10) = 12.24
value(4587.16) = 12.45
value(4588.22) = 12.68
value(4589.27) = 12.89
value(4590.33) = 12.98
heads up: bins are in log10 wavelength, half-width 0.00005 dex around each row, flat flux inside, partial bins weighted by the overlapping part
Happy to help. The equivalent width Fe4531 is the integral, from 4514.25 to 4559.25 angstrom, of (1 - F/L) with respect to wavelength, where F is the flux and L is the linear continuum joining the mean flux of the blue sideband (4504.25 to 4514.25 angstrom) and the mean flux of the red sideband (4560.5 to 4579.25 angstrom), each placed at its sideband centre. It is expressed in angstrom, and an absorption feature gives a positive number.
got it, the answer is 5.4 angstrom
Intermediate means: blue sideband 11.9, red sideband 12.8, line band 10.8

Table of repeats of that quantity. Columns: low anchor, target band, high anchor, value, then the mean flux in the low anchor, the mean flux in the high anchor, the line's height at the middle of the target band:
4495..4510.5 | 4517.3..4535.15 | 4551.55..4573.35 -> 2.5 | 11.6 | 12.4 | 11.9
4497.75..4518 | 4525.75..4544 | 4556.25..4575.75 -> 3.6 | 11.8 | 12.7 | 12.2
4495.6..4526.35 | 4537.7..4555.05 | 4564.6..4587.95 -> 1.5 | 11.6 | 12.5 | 12.1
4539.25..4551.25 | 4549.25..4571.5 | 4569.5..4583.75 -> -0.8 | 11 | 12.6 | 11.8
